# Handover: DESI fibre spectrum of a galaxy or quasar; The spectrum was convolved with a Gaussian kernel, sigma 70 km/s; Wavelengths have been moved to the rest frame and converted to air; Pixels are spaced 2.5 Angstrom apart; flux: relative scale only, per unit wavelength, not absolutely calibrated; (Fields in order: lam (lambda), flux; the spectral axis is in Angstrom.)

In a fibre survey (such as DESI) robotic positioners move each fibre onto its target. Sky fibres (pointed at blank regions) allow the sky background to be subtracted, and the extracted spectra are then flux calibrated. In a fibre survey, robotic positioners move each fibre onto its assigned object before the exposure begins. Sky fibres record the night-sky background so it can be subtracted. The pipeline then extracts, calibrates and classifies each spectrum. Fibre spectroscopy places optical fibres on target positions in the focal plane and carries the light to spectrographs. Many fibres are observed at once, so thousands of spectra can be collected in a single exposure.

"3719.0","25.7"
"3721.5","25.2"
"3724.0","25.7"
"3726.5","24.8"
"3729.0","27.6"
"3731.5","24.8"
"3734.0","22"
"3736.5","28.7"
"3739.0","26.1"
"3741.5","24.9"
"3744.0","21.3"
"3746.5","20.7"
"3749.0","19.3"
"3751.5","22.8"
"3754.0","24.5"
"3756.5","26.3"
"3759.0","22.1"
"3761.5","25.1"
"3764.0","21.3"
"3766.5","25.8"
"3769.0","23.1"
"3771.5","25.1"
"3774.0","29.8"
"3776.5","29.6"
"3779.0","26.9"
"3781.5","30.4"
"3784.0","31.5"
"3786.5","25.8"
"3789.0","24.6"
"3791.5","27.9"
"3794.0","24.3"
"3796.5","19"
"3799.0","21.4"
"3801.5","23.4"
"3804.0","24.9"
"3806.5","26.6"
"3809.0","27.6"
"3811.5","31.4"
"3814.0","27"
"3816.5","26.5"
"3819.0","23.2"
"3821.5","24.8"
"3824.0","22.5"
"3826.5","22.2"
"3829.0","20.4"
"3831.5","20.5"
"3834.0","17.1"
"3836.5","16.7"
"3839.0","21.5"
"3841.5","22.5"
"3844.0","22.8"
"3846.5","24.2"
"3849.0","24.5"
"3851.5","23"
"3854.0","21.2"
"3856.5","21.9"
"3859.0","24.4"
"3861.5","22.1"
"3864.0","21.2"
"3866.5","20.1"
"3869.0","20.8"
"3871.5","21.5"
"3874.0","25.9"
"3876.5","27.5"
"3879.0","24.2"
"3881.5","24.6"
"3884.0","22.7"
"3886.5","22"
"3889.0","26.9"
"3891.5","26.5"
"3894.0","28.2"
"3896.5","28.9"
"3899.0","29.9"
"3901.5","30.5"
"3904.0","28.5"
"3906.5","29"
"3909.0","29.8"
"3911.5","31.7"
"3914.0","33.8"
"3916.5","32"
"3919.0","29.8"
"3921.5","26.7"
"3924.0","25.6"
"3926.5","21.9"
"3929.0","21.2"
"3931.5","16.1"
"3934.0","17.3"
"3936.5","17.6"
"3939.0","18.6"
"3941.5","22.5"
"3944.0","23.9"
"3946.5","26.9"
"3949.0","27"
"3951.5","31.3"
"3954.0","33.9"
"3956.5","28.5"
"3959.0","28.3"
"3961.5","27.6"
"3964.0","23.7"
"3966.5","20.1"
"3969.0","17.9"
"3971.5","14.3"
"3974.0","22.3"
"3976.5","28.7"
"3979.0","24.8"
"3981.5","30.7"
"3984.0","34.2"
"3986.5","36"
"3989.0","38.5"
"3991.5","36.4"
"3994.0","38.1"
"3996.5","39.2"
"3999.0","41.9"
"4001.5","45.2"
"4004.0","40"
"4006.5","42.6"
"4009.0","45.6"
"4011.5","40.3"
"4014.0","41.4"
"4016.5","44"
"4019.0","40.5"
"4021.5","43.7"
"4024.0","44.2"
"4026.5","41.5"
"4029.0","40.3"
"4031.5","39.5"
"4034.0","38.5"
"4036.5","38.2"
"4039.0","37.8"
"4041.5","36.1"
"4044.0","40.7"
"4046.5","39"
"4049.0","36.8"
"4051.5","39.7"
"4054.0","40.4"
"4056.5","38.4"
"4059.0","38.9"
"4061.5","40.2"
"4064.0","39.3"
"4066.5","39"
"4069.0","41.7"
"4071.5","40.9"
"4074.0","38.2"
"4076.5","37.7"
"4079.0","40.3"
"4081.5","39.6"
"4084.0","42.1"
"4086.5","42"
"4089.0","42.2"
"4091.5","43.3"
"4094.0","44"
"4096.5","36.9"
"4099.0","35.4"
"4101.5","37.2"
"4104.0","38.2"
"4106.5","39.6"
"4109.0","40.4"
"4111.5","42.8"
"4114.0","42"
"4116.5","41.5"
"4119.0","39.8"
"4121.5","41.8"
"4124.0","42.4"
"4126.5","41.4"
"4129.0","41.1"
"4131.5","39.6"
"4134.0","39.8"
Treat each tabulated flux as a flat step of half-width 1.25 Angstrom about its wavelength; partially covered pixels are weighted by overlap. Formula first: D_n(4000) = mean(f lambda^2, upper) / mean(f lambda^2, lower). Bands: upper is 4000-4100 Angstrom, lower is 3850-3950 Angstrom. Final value 1.8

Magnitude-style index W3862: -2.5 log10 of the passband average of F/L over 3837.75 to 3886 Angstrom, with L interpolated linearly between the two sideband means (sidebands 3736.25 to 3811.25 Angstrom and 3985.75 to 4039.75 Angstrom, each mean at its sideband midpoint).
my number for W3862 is 0.32 mag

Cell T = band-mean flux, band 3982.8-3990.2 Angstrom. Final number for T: 36.2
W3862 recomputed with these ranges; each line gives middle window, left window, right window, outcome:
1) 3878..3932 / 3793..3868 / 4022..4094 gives 0.06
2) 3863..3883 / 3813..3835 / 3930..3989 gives 0.02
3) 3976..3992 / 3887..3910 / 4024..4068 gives 0.06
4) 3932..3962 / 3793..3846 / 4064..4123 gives 0.24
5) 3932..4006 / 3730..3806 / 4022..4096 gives 0.23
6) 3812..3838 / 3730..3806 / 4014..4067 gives 0.24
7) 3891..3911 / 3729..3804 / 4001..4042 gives 0.15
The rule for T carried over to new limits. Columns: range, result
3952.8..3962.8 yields 29.5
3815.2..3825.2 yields 24.3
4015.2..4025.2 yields 43.1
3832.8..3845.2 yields 20.1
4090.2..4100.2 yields 39.9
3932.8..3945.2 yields 20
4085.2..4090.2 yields 42.1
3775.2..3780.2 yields 28.3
